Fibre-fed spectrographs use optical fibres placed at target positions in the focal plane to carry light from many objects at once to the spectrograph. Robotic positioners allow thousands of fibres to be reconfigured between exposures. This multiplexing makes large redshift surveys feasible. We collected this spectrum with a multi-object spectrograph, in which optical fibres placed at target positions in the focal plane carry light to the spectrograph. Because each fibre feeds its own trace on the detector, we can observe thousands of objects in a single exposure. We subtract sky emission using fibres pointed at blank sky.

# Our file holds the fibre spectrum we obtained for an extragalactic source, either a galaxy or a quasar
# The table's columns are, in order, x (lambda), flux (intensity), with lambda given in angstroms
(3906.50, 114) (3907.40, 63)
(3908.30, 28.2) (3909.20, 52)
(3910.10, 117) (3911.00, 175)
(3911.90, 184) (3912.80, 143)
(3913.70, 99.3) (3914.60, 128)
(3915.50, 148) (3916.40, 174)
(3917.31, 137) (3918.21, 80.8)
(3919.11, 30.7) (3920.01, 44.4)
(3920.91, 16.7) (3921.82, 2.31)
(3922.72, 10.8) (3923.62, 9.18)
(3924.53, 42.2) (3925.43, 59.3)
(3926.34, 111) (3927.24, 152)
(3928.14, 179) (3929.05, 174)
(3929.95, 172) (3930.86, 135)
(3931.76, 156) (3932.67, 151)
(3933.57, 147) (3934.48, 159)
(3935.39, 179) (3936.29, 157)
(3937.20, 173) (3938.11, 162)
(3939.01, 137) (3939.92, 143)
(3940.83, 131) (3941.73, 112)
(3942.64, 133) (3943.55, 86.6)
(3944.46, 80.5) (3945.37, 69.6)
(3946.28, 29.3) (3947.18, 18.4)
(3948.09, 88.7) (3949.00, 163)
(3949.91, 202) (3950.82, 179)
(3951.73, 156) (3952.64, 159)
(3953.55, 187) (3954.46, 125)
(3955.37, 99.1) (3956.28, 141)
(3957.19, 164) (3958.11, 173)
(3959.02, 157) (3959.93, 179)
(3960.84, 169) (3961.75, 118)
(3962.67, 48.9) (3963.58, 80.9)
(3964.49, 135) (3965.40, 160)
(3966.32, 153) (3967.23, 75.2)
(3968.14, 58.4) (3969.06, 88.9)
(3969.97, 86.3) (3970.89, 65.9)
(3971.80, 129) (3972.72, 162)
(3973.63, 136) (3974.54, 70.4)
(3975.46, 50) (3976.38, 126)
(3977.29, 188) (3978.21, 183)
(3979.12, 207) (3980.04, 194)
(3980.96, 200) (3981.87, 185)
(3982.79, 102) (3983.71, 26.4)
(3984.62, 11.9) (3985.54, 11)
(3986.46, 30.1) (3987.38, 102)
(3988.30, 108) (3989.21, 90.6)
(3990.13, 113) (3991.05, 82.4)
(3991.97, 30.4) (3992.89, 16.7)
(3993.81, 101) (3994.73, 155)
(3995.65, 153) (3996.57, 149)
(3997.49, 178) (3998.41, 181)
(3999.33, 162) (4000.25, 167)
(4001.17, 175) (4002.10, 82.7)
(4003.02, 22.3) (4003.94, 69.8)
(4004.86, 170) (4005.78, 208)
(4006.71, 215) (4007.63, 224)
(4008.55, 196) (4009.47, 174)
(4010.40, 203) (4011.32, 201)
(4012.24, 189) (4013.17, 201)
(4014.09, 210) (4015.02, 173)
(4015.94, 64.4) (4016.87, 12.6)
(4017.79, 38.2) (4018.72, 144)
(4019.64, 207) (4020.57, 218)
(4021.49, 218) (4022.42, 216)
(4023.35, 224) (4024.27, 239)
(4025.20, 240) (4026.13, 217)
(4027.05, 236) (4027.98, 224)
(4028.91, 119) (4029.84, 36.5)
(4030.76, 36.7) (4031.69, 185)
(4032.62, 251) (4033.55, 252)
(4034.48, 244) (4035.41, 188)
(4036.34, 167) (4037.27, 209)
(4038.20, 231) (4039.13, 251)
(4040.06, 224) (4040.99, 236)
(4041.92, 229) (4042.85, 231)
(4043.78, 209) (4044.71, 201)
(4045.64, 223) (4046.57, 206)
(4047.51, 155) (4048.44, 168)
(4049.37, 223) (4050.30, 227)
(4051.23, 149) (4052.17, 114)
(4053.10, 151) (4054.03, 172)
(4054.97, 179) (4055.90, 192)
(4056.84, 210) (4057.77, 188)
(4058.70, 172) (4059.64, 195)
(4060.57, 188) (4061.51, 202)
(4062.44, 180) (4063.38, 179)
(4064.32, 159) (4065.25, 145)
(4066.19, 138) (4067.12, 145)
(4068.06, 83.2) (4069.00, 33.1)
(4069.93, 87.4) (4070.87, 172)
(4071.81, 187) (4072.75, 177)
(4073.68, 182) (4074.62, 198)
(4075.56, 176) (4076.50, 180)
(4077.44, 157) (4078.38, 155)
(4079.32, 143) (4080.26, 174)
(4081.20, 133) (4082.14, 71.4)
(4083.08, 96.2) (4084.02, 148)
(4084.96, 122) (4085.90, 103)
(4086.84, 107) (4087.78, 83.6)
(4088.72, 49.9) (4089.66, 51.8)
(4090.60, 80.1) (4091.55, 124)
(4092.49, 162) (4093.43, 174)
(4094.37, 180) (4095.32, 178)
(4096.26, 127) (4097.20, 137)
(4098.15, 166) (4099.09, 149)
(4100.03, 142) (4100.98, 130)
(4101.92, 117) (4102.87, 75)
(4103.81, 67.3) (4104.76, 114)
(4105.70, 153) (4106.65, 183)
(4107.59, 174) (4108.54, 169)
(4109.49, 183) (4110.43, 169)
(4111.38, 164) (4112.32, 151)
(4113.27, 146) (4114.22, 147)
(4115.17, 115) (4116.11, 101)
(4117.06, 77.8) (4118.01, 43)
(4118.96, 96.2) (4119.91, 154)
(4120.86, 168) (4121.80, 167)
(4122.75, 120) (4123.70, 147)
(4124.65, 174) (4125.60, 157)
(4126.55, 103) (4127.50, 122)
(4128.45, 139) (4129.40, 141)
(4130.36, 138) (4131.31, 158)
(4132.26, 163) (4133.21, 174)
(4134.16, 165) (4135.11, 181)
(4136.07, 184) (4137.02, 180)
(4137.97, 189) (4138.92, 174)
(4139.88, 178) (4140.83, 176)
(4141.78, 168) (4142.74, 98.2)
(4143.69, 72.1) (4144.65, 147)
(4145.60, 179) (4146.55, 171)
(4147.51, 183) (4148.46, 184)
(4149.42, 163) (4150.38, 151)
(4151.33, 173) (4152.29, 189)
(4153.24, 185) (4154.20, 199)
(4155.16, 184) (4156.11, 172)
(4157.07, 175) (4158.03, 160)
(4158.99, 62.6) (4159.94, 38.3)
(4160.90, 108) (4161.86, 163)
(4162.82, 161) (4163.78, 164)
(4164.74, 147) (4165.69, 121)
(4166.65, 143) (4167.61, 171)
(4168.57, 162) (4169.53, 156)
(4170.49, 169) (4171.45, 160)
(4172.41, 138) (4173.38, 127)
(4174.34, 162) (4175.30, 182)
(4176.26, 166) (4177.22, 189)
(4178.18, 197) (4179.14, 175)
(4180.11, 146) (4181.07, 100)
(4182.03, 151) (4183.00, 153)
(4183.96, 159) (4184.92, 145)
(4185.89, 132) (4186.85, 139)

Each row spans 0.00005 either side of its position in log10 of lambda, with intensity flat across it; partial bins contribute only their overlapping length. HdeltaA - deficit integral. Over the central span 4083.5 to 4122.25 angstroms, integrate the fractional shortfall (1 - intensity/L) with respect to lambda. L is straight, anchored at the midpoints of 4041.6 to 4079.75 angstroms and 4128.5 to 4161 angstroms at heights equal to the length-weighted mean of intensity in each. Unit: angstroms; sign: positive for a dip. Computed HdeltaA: 8.1 angstroms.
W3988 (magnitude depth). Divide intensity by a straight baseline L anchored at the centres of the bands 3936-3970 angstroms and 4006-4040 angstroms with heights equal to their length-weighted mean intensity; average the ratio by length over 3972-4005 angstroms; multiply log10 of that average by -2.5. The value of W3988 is 0.32 mag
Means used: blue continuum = 126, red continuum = 185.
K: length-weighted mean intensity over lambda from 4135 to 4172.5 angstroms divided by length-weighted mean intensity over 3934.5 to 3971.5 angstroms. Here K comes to 1.2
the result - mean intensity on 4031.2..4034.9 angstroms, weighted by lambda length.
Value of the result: 231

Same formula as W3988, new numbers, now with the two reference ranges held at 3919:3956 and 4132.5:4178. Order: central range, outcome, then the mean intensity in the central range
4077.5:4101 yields 0.142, 128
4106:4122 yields 0.068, 141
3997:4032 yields -0.250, 165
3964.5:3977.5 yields 0.118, 110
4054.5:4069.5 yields -0.154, 162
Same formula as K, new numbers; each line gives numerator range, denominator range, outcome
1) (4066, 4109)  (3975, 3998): 1.20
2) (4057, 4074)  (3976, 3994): 1.49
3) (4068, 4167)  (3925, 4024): 1.06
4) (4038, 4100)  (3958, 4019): 1.26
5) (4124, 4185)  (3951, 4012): 1.20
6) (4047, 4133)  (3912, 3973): 1.21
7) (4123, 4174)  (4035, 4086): 0.90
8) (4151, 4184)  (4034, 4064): 0.79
